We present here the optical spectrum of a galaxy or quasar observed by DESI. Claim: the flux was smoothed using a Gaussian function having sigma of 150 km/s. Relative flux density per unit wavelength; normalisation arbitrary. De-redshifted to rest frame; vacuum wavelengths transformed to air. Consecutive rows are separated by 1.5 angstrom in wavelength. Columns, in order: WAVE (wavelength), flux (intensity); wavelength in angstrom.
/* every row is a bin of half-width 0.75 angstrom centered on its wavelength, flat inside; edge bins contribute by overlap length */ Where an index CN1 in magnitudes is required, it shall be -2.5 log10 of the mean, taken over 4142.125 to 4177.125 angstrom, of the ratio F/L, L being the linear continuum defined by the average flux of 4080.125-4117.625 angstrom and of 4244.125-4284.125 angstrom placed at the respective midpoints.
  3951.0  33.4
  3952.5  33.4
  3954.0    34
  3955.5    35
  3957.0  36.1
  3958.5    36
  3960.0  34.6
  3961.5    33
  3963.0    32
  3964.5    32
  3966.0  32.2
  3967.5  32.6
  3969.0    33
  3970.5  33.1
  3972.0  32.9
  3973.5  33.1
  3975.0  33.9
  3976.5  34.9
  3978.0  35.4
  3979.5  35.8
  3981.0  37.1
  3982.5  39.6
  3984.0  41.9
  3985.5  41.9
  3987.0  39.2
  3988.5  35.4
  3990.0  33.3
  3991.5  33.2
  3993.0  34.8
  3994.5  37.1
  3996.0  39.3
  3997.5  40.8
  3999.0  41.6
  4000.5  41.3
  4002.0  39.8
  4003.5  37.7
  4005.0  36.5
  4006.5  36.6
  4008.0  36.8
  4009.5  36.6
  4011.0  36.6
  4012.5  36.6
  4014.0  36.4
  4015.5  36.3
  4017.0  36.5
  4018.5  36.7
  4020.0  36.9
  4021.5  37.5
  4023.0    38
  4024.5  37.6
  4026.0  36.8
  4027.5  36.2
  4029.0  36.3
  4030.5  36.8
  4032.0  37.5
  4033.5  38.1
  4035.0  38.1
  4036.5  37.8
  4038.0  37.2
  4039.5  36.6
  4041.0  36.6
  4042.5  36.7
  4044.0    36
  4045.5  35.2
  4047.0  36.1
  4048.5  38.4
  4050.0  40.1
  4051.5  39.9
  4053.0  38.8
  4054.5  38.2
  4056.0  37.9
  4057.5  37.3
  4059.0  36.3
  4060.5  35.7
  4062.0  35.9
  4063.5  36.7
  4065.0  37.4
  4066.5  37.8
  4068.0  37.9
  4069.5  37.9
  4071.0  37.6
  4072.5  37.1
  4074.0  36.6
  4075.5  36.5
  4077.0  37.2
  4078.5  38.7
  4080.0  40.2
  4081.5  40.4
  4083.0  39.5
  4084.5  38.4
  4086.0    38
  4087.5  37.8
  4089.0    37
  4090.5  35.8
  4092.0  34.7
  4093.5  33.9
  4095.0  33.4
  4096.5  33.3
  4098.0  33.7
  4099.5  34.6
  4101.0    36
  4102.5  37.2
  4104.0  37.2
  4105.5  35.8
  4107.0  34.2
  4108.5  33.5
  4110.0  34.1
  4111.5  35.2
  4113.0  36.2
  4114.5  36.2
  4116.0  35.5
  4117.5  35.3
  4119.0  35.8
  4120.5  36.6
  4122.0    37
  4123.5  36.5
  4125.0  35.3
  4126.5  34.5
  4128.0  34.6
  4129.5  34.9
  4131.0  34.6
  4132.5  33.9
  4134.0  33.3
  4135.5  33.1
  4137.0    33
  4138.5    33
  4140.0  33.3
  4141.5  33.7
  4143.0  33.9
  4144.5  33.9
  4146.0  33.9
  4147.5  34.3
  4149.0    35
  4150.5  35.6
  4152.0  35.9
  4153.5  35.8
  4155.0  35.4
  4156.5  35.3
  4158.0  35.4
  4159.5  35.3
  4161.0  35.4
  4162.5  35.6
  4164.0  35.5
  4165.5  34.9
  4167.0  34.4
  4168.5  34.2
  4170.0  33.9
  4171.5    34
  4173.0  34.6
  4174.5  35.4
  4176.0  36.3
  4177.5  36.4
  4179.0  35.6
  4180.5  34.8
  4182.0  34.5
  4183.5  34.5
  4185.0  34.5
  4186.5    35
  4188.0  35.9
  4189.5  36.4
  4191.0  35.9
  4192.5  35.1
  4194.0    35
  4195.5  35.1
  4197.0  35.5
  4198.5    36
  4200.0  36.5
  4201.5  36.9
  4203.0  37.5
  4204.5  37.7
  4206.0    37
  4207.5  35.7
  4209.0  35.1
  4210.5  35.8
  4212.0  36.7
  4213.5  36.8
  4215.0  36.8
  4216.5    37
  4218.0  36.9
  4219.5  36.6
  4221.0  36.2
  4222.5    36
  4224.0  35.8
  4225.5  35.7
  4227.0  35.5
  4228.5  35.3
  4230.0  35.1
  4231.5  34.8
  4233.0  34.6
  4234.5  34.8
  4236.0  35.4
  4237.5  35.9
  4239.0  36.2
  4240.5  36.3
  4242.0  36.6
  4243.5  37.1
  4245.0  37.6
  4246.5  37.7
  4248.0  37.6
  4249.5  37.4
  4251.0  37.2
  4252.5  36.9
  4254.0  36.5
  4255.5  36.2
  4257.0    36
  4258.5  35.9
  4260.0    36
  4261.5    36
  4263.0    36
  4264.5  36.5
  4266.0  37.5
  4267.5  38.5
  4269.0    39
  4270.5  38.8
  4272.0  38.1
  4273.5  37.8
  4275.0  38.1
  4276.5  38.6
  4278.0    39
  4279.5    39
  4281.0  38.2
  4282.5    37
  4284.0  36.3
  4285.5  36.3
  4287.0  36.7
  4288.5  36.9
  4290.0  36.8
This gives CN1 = 0.05 mag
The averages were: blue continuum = 36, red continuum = 37.4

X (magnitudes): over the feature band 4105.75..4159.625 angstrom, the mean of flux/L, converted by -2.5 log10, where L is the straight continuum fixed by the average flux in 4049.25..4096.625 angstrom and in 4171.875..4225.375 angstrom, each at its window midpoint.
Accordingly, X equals 0.06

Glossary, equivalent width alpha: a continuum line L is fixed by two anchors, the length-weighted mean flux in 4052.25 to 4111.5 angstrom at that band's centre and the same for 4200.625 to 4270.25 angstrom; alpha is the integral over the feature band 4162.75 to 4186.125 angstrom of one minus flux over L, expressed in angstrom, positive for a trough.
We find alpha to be 1.0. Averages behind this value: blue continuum 36.7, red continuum 36.5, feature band 34.9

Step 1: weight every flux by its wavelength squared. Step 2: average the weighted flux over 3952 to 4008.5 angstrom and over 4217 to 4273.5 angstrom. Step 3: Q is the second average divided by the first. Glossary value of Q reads 1.15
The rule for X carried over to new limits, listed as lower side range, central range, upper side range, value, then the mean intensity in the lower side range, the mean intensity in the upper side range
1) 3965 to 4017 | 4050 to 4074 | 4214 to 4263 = -0.03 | 36.5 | 36.2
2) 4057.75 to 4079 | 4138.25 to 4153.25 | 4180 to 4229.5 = 0.06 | 37.1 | 35.9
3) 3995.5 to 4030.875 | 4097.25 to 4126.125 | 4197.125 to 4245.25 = 0.04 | 37.6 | 36.2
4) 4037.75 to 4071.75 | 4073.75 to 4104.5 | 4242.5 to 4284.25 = 0.02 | 37.3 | 37.4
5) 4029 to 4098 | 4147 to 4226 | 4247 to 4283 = 0.05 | 37.2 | 37.4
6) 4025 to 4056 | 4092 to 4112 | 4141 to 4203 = 0.05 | 37.4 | 35.2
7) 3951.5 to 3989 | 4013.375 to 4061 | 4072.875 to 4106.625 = -0.04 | 35.1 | 36.6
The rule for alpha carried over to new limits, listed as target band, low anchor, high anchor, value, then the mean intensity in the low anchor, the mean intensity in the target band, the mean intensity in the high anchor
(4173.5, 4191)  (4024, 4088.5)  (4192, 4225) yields 0.5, 37.5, 35.4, 36.3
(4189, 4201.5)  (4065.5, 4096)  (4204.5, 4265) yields 0.3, 37.3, 35.7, 36.2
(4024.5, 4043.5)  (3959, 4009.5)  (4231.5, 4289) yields -0.4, 36.1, 37.1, 37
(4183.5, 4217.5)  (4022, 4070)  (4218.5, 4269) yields 0.4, 37.3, 36.1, 36.3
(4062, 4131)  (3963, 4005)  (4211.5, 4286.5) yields 0.4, 36.3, 36.3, 36.8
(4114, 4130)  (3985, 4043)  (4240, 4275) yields 0.7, 37.3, 35.7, 37.1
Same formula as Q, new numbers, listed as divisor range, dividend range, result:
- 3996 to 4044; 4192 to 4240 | 1.06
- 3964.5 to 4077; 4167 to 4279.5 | 1.08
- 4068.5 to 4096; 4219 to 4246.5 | 1.04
